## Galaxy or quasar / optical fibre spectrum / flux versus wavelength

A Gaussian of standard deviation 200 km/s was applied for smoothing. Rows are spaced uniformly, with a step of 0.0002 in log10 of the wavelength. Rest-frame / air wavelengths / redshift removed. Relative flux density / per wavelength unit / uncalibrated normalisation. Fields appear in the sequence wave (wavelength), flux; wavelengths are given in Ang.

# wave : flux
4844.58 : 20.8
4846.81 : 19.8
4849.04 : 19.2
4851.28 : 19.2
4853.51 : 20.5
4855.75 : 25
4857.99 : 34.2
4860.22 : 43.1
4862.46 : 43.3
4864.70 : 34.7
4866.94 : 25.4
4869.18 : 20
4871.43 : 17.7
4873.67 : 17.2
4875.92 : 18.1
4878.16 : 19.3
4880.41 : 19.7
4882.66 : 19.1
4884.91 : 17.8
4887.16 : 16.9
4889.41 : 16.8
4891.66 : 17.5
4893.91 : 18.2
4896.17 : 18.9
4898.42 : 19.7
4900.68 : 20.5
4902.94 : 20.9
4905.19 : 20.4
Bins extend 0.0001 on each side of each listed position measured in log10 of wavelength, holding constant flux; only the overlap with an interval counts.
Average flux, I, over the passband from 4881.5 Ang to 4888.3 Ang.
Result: 17.9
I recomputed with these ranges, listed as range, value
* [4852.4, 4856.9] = 22.8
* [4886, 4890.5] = 16.9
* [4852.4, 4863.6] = 33.2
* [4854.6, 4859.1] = 29.5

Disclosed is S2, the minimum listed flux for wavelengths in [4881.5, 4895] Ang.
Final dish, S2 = 16.8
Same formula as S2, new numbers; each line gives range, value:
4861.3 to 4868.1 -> 25.4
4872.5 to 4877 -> 17.2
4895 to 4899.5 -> 18.9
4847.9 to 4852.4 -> 19.2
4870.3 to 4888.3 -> 16.9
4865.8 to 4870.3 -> 20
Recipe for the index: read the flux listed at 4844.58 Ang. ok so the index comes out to 20.8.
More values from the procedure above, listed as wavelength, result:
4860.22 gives 43.1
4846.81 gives 19.8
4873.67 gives 17.2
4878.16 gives 19.3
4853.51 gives 20.5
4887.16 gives 16.9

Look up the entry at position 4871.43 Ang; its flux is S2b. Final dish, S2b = 17.7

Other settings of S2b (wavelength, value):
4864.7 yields 34.7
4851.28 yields 19.2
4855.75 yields 25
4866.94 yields 25.4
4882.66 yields 19.1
